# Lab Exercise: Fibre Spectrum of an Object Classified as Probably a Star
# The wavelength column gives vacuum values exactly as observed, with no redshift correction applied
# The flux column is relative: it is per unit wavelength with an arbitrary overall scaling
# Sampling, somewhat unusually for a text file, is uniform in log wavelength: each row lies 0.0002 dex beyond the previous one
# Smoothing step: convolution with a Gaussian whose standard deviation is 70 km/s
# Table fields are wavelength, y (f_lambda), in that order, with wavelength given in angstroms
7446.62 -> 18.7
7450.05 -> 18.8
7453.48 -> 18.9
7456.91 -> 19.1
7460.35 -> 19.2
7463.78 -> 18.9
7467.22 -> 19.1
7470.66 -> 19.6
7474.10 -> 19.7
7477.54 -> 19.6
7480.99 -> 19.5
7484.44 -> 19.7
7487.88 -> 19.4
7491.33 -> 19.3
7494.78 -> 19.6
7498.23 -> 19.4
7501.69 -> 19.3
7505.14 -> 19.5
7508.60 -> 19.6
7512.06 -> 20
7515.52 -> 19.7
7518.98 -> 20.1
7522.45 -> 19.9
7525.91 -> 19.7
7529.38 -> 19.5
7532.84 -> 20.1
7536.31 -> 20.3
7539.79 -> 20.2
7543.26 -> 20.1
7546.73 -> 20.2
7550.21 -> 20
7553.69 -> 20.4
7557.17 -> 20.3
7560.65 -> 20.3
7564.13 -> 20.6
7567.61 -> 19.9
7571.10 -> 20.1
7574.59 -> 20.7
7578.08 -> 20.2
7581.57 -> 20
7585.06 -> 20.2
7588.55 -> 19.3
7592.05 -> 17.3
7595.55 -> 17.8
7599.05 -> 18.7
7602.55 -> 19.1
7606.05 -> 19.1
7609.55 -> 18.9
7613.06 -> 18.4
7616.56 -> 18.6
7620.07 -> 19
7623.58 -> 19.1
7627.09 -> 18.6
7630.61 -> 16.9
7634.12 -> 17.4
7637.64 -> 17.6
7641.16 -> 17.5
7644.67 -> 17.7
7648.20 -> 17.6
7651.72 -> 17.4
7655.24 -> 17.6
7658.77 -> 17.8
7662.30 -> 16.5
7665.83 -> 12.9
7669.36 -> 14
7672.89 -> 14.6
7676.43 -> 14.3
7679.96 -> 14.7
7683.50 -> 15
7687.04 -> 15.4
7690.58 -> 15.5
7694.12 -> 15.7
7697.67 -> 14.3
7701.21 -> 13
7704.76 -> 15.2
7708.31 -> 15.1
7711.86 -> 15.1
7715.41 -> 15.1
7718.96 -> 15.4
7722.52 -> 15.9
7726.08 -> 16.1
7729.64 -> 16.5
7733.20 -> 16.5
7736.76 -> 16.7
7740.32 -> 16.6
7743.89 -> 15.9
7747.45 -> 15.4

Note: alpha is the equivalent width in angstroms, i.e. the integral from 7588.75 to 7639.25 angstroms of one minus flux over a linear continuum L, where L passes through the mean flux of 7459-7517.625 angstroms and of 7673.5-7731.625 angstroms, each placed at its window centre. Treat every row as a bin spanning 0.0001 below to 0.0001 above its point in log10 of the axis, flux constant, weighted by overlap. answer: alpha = -4.2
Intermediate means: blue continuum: 19.5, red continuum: 15.1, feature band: 18.4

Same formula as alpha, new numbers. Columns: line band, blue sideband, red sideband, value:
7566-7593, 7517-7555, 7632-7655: -1.1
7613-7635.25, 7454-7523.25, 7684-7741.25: -1.6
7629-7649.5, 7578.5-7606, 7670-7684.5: -1.1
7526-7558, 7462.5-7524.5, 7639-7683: -2.7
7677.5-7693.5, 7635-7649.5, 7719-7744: 1.7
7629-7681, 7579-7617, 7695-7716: 1.1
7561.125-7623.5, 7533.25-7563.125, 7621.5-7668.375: -1.5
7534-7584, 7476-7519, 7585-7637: -3.3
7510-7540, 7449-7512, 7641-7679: -2.2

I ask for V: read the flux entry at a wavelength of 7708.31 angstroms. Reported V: 15.1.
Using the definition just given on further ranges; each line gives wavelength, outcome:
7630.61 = 16.9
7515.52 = 19.7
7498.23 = 19.4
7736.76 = 16.7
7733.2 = 16.5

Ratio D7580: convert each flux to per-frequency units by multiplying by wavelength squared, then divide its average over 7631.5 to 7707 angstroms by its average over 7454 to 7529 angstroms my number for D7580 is 0.8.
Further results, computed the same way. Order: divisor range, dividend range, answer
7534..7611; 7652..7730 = 0.80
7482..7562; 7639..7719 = 0.82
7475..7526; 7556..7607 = 1.02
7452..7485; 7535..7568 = 1.07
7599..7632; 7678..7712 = 0.81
